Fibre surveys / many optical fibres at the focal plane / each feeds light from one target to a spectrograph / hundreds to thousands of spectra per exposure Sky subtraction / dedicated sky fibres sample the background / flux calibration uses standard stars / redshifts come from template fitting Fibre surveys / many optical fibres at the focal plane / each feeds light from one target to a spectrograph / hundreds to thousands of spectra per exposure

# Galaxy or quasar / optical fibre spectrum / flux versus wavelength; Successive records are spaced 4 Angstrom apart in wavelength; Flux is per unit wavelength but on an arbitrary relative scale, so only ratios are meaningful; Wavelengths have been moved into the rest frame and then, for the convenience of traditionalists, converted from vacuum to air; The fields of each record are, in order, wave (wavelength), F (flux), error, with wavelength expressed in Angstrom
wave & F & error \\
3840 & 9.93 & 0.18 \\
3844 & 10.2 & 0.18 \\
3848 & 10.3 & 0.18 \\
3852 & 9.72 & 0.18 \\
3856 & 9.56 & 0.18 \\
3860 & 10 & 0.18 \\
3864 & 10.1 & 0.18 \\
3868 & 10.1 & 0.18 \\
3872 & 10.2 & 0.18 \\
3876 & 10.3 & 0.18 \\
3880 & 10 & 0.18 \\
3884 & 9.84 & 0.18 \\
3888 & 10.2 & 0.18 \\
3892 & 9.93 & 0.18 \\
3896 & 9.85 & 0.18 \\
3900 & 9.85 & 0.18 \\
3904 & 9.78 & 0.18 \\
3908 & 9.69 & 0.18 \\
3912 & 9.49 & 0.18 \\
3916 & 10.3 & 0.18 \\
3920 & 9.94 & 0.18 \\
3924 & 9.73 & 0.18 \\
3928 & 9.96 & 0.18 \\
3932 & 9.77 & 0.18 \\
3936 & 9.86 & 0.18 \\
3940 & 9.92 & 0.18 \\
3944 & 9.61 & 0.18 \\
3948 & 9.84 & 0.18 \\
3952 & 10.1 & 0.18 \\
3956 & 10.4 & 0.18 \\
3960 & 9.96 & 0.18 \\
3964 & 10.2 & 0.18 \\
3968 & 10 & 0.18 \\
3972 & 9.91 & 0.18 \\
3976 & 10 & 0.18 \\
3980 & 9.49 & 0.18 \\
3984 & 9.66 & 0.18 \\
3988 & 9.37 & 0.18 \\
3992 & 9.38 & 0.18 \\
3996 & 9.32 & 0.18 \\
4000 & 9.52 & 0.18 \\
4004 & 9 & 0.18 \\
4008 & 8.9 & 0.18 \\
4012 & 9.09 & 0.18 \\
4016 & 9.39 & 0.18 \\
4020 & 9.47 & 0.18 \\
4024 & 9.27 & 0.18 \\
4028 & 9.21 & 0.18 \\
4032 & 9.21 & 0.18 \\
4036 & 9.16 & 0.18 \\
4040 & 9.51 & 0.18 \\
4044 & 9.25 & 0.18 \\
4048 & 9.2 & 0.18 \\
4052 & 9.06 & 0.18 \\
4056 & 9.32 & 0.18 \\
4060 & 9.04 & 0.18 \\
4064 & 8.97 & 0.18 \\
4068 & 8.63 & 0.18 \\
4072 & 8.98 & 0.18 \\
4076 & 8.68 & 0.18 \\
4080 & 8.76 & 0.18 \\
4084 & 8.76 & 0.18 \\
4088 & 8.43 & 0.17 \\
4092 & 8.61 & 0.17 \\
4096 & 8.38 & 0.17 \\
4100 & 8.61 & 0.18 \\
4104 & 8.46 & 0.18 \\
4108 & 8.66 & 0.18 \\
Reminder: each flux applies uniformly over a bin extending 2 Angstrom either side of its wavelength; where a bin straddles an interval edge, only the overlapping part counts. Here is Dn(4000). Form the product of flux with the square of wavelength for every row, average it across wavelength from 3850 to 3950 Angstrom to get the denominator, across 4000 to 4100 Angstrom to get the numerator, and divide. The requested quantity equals 0.98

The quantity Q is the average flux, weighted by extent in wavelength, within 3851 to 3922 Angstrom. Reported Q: 9.94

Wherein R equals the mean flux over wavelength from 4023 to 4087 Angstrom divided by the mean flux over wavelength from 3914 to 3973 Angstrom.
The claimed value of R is 0.9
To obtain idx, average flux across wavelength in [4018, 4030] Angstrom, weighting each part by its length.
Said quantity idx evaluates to 9.32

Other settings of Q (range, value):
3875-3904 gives 9.97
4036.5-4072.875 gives 9.11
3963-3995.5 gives 9.72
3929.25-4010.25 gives 9.71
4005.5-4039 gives 9.22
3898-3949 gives 9.83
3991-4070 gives 9.19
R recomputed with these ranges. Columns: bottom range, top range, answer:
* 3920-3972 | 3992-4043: 0.93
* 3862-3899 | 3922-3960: 0.99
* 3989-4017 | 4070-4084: 0.95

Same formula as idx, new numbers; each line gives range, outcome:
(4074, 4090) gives 8.66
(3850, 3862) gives 9.76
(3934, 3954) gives 9.87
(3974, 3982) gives 9.75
